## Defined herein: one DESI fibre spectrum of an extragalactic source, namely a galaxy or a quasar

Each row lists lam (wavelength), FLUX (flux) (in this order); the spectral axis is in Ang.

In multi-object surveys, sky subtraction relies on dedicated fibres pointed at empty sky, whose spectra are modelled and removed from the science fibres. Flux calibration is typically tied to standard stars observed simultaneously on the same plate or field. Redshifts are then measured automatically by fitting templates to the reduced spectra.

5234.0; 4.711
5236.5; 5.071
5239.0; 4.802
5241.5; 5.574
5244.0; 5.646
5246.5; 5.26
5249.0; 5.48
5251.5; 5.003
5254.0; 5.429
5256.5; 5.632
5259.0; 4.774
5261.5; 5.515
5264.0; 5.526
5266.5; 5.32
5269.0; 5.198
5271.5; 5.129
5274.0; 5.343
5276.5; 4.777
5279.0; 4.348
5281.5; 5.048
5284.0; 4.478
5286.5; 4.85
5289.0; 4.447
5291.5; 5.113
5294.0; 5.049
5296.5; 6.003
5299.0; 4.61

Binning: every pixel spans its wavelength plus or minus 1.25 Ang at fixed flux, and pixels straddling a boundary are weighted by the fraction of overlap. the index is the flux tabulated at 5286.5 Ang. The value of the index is 4.85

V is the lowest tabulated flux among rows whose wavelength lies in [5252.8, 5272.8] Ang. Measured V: 4.774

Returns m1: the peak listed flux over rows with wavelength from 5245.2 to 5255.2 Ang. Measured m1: 5.48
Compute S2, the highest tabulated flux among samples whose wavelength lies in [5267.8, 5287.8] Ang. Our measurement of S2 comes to 5.343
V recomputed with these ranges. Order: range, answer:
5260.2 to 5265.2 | 5.515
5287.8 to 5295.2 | 4.447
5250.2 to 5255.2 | 5.003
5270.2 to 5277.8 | 4.777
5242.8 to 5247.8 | 5.26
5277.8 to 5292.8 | 4.348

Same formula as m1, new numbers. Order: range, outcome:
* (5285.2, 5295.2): 5.113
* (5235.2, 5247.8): 5.646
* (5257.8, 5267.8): 5.526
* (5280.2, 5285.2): 5.048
